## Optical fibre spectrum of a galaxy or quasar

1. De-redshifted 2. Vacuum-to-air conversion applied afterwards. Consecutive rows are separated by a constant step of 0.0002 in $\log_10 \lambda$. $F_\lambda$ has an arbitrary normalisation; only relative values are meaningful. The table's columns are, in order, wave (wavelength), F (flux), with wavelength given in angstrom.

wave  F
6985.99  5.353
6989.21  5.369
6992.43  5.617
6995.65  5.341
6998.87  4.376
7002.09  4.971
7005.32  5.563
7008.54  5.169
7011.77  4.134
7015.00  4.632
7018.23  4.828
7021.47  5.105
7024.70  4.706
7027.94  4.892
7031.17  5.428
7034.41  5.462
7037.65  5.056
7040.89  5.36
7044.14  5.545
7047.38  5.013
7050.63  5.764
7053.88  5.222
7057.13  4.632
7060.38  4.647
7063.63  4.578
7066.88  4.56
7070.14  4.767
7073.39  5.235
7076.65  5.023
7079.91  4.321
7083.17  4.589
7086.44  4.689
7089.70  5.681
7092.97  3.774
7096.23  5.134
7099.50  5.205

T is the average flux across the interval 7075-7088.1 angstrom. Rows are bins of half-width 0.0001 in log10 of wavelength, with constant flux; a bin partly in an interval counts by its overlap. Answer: 4.66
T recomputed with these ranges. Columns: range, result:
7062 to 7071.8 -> 4.64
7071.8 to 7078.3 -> 5.12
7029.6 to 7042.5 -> 5.33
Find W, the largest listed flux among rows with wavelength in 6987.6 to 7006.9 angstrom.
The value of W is 5.617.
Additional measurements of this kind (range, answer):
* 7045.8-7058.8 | 5.764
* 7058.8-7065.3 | 4.647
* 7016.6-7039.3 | 5.462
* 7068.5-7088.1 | 5.235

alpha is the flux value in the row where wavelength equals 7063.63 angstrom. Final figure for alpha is 4.578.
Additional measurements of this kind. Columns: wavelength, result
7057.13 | 4.632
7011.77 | 4.134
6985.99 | 5.353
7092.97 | 3.774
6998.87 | 4.376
